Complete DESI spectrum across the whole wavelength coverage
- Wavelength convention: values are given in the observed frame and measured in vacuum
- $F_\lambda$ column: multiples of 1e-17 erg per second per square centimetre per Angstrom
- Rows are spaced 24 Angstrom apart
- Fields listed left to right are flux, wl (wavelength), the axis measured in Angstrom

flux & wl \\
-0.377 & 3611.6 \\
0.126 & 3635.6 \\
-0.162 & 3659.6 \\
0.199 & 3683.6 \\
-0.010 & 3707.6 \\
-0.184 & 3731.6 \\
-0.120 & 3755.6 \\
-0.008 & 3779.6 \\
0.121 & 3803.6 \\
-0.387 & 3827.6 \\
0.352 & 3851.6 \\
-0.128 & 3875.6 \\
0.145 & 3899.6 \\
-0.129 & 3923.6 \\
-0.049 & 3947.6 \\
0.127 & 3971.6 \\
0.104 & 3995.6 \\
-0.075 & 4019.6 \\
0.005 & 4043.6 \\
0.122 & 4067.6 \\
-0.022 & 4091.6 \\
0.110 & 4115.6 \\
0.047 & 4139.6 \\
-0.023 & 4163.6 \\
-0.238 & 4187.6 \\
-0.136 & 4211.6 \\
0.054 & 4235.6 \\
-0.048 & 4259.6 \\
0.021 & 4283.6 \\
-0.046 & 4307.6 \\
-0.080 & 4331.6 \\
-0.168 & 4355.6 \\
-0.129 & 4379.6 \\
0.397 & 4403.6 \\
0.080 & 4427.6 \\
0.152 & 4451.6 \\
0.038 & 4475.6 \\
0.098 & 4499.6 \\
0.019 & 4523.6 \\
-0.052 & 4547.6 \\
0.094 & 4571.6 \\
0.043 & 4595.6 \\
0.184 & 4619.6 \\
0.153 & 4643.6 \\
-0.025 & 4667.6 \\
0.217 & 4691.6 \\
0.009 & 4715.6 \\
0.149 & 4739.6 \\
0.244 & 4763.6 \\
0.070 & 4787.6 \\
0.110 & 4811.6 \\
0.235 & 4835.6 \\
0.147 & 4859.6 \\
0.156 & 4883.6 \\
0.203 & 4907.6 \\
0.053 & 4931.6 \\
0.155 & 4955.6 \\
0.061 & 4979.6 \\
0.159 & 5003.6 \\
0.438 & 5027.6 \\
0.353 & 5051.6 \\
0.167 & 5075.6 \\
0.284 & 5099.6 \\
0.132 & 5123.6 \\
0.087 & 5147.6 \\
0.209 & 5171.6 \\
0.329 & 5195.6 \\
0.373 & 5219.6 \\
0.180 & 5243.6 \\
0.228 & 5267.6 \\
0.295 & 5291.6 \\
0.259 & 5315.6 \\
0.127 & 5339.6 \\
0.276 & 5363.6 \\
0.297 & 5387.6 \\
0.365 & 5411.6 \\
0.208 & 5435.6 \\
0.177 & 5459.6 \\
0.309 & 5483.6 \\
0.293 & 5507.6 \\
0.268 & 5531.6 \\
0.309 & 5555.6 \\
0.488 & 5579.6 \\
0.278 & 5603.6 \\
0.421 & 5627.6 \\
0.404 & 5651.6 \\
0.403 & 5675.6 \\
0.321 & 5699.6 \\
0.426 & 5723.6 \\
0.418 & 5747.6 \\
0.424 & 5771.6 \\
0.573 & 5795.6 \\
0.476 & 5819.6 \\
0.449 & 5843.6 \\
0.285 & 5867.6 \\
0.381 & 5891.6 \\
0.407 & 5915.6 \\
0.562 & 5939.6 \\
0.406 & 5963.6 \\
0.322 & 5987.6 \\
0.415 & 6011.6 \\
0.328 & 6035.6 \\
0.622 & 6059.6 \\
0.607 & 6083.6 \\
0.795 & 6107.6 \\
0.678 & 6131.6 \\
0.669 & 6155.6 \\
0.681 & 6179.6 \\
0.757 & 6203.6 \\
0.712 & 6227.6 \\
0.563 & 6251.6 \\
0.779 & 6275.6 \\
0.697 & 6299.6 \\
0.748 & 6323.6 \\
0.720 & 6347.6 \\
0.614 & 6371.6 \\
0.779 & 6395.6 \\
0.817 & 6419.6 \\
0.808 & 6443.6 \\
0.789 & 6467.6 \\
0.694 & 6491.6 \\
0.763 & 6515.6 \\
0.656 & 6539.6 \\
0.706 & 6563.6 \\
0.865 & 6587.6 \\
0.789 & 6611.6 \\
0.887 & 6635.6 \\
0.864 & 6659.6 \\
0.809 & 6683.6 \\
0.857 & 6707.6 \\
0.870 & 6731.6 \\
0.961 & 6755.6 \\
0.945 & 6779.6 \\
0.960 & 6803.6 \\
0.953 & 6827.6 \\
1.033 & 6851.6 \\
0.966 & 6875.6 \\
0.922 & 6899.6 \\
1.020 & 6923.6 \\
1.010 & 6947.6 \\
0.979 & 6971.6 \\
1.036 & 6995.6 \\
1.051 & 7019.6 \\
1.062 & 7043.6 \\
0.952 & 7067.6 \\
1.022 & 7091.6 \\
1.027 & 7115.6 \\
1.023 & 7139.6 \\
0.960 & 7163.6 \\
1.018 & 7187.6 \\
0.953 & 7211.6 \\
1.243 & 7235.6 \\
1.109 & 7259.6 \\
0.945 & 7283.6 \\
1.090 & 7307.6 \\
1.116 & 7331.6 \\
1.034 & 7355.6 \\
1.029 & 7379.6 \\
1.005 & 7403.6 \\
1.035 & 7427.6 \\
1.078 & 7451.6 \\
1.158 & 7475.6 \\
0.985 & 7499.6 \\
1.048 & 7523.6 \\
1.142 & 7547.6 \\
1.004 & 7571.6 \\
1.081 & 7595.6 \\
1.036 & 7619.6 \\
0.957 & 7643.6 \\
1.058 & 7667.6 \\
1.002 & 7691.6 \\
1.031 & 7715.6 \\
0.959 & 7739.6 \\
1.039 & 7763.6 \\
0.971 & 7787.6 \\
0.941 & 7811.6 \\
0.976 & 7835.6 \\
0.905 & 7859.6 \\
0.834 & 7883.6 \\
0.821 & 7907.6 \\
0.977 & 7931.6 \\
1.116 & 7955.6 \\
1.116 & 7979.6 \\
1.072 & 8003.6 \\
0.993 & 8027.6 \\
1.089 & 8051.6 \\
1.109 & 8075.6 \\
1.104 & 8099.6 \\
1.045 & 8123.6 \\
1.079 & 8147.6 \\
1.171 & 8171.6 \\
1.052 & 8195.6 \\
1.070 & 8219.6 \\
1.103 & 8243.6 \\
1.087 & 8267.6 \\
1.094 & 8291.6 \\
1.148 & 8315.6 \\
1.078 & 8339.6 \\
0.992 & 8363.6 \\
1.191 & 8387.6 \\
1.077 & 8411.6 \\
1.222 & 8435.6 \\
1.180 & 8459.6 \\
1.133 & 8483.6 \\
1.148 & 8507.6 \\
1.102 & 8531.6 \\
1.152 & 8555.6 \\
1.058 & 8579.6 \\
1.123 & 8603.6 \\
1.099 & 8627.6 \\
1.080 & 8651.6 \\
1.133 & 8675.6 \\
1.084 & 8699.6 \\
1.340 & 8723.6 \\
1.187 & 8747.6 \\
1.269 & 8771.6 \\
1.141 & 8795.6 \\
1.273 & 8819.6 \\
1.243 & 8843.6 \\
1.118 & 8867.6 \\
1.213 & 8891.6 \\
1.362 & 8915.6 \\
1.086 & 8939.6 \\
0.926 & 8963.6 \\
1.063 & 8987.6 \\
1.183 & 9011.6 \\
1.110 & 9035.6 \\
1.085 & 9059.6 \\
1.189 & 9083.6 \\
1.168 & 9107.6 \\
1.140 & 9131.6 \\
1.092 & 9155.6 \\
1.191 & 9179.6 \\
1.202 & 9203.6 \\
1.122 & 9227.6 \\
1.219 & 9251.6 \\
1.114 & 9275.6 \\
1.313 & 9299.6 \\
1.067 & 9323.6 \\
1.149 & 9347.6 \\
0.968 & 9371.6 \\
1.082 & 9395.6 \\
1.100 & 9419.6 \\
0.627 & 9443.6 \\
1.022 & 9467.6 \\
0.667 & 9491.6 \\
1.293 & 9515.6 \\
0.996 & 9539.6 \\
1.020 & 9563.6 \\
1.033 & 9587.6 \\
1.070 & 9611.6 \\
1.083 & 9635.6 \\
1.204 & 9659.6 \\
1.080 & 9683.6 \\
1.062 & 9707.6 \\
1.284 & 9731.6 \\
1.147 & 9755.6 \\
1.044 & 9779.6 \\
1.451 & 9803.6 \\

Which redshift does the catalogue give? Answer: 0.522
